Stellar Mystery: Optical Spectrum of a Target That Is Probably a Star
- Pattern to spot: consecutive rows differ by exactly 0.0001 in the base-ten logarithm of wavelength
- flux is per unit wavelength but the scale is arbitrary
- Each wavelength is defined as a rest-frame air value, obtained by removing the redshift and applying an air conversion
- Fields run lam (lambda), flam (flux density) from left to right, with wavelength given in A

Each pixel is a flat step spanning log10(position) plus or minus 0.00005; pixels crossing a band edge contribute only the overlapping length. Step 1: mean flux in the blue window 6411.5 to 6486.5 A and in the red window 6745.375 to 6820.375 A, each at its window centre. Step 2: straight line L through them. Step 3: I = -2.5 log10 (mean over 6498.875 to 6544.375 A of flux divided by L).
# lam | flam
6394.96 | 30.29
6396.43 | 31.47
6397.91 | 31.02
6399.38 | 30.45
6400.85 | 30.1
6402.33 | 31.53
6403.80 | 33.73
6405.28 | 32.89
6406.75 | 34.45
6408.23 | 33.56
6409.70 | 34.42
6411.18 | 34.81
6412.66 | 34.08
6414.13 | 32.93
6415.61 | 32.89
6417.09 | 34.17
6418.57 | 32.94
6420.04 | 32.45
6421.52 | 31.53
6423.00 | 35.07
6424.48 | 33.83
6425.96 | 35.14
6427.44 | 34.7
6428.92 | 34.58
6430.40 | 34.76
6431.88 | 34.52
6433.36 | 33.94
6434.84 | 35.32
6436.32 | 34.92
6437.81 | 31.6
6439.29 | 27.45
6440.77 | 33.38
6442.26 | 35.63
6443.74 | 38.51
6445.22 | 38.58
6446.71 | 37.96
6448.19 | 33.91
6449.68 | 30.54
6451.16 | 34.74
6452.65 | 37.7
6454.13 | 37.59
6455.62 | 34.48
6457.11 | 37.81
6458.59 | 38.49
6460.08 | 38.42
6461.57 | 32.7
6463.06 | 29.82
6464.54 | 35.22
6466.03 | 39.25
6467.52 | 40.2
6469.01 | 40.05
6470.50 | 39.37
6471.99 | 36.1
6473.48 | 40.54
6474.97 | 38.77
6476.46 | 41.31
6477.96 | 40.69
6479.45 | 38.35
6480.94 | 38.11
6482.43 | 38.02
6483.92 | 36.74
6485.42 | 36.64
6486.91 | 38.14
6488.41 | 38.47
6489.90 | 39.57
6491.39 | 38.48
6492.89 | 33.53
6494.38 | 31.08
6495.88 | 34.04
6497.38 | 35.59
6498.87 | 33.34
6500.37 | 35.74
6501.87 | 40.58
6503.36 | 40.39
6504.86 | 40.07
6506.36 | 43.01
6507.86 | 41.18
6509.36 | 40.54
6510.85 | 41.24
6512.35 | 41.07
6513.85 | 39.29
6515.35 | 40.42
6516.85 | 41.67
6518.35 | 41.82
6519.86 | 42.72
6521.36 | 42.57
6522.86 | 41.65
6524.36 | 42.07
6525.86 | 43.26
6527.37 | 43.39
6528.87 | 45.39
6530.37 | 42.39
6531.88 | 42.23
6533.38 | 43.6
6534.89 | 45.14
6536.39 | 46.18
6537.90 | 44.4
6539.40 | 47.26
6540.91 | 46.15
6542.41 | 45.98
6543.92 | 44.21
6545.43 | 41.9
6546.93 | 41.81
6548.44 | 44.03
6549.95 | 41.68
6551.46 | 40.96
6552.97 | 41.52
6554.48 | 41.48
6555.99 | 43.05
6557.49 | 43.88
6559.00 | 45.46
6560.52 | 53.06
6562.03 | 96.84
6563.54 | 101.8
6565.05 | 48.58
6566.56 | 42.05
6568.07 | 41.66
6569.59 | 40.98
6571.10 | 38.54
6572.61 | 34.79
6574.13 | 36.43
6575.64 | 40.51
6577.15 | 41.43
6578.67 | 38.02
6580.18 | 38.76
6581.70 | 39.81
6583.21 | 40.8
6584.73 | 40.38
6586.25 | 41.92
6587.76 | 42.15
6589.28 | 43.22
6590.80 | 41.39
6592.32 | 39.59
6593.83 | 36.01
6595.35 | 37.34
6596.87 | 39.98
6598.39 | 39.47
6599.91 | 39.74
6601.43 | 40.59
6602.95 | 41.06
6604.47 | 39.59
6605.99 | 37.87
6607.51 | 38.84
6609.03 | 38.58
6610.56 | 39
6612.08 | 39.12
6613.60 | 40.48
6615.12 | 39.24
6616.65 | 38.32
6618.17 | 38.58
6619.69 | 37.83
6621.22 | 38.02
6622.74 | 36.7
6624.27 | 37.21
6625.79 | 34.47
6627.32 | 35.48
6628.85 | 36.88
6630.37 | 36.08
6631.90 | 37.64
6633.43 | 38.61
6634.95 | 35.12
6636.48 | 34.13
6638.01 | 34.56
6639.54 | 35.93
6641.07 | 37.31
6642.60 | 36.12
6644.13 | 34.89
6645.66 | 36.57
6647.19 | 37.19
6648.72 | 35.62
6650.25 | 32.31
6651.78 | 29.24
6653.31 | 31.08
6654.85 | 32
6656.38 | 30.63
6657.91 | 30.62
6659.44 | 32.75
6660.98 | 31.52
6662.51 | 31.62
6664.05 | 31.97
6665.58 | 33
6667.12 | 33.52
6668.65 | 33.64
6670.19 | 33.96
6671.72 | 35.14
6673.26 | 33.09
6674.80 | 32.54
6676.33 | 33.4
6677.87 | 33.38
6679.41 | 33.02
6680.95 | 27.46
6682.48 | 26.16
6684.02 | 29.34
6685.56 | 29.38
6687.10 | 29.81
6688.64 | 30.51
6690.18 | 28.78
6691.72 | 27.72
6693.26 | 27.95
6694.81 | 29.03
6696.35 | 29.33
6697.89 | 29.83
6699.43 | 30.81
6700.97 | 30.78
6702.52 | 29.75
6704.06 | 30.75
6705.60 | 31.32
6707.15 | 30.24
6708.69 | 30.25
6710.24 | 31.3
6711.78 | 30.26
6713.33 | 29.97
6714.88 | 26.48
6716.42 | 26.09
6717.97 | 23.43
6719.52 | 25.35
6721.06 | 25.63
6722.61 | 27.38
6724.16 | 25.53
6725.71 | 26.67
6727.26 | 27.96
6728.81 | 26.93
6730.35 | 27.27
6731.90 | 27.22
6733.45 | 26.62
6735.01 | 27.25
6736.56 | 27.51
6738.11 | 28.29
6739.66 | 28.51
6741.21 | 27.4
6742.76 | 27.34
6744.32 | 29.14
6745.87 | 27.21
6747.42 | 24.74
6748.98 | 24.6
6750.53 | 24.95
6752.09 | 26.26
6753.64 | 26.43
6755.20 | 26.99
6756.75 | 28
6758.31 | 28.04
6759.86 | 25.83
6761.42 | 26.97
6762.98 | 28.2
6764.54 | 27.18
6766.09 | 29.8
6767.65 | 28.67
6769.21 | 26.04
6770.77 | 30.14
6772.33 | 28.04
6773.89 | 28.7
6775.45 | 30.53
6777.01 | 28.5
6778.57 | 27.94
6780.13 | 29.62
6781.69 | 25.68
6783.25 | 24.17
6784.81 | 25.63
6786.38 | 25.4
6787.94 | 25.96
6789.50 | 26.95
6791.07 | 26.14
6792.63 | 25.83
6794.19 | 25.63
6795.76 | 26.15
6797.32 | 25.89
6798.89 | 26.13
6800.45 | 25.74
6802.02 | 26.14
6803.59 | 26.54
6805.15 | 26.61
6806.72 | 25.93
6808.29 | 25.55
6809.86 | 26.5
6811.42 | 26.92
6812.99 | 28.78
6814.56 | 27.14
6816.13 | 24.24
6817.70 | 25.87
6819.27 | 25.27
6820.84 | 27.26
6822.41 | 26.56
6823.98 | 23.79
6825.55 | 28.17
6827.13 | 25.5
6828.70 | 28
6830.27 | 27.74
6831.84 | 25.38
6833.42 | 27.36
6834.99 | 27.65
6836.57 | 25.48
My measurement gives -0.25 mag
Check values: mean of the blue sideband 35.7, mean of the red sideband 26.8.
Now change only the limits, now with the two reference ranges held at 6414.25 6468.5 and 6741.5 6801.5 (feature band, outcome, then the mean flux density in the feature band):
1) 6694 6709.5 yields -0.06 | 30.2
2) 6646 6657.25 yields -0.10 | 32.7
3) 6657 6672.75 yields -0.11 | 32.8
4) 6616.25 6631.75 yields -0.21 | 37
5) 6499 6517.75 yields -0.21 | 40.2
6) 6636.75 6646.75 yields -0.19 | 35.8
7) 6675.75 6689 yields -0.04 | 30.2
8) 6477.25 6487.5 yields -0.13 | 38.1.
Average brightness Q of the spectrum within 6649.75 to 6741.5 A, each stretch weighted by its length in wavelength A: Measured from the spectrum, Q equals 29.7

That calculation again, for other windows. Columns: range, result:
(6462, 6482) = 38.2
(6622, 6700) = 32.8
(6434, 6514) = 37.1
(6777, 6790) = 26.5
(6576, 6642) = 38.5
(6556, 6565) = 64.6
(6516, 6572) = 46.5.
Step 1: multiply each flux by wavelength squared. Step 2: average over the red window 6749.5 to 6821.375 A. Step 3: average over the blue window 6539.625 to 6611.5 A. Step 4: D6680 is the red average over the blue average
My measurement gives 0.65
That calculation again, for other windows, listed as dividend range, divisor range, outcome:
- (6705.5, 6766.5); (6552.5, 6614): 0.66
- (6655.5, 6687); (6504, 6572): 0.73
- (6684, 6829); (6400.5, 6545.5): 0.79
